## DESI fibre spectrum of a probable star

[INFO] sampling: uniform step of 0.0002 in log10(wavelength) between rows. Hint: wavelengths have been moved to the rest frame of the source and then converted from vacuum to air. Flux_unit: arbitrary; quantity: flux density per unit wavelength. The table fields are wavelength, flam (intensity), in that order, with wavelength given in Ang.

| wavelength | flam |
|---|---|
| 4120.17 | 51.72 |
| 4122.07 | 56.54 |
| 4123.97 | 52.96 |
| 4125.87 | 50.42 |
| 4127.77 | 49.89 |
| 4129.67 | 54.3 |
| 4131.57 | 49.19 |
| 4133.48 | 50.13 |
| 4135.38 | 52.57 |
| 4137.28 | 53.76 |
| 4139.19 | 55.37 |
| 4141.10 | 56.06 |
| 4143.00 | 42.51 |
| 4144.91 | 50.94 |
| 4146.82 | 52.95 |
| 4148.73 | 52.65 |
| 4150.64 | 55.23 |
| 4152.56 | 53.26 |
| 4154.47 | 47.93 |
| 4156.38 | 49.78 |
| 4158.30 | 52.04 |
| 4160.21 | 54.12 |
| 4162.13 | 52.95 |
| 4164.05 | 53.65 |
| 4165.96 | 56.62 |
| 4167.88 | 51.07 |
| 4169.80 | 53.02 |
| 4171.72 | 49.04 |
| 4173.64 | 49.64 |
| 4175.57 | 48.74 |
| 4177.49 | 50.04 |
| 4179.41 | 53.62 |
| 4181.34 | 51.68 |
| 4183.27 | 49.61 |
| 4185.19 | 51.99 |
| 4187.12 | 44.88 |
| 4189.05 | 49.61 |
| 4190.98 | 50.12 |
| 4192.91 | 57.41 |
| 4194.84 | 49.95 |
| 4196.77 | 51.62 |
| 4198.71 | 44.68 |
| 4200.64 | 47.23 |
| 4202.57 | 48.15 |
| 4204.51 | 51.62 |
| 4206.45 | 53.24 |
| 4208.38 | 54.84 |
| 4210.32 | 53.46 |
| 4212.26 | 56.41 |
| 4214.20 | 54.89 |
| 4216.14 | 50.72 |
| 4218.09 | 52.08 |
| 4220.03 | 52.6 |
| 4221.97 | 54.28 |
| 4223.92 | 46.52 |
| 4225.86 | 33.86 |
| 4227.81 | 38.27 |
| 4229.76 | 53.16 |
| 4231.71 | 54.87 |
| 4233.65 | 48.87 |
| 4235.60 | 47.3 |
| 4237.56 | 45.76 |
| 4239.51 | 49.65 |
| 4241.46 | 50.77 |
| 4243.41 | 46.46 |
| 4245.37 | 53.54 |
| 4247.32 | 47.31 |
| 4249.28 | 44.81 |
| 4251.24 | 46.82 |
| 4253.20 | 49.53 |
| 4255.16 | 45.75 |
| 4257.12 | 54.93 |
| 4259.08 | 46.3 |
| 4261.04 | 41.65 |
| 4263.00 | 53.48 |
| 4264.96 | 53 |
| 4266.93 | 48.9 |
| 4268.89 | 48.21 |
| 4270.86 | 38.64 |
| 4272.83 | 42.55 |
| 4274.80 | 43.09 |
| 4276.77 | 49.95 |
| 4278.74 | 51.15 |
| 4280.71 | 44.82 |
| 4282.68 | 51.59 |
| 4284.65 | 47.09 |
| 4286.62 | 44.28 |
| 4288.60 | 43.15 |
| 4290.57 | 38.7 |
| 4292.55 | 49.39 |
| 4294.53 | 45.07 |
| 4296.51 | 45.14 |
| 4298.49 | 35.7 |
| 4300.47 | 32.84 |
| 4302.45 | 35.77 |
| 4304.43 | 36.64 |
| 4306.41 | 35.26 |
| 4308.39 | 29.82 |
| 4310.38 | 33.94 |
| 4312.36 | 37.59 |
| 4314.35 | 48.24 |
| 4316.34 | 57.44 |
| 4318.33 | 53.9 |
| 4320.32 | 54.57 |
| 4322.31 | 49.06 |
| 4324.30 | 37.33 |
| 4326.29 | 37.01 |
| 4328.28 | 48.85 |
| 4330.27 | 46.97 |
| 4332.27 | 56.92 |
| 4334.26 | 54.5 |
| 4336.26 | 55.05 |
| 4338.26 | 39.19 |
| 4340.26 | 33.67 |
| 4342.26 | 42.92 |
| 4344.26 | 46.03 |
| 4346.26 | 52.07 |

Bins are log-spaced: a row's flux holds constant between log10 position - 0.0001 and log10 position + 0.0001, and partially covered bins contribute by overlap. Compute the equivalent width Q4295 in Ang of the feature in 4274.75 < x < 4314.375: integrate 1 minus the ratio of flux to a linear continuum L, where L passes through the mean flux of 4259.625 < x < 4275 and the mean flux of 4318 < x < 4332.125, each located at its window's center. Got 4.3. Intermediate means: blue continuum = 46.3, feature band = 41.7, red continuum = 47.1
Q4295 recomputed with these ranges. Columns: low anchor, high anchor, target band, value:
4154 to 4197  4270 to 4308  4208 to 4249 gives -2.1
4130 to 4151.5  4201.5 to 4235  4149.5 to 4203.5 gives 0.3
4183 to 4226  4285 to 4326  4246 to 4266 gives -0.9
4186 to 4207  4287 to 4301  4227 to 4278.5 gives -3.1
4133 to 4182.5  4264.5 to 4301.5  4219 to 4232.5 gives 0.1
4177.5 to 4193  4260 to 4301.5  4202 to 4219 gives -1.3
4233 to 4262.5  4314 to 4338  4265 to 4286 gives 0.8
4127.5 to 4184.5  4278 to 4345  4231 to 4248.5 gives -0.6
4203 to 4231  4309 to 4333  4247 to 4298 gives 1.8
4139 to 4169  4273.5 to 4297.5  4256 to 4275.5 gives 0.0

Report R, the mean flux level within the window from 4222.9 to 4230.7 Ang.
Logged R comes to 42.9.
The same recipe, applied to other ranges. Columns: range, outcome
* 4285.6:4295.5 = 44.1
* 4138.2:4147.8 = 51.6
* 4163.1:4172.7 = 52.7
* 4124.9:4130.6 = 51.5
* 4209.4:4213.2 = 54.9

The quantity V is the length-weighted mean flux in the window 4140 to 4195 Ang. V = 51.4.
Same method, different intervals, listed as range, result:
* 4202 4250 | 49.8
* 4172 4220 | 51.1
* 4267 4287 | 46.3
